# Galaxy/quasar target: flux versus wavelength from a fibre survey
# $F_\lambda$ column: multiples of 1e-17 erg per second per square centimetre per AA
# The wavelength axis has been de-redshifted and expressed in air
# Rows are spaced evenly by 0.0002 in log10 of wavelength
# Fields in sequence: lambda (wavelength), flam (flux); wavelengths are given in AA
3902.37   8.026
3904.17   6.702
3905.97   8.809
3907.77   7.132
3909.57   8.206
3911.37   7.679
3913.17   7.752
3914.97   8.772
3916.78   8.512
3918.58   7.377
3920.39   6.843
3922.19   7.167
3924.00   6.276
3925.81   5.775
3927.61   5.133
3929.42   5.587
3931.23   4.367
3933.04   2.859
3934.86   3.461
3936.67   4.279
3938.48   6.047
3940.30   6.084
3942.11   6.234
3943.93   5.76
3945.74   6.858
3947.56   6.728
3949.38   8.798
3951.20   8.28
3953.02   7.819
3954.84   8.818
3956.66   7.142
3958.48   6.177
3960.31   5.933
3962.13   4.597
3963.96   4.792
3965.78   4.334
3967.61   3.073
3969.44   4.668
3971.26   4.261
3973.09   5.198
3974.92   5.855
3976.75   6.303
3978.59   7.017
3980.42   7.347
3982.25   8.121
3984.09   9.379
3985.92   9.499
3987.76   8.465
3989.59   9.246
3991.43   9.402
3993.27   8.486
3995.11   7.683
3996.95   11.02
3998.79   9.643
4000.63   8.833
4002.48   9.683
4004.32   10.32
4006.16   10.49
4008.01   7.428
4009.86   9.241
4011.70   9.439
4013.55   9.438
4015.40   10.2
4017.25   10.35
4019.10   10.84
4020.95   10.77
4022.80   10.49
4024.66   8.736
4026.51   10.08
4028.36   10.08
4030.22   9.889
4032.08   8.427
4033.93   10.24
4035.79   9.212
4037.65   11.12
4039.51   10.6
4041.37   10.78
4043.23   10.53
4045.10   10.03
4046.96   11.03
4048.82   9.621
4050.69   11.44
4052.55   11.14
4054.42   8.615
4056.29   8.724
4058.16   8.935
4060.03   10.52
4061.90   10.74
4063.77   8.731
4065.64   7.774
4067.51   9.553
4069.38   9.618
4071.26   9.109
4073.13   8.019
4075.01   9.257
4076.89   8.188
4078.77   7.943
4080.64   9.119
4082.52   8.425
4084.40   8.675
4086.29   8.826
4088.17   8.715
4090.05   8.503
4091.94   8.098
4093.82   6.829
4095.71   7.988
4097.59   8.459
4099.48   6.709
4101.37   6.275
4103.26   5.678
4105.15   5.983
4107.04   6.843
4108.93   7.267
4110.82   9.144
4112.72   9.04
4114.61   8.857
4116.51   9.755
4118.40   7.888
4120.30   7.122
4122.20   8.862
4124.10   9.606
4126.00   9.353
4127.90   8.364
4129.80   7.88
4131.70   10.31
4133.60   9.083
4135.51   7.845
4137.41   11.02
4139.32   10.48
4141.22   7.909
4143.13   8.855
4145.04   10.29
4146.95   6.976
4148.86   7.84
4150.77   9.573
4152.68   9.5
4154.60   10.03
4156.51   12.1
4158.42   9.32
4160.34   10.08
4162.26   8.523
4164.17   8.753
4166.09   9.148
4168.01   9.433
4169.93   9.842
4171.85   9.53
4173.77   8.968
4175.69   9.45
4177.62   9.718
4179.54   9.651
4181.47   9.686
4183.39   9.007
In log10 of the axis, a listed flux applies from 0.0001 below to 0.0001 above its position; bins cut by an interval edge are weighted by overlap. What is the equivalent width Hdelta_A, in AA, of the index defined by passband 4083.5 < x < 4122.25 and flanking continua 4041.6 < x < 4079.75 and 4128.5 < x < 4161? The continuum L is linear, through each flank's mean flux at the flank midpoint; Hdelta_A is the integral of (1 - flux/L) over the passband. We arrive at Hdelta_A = 6.4 AA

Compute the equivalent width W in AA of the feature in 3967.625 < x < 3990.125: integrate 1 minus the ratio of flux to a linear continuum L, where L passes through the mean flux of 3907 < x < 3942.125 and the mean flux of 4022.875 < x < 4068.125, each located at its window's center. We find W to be 2.9 AA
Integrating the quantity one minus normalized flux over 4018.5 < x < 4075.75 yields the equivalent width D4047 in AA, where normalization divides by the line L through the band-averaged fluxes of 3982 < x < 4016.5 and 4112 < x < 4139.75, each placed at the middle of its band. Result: -4.0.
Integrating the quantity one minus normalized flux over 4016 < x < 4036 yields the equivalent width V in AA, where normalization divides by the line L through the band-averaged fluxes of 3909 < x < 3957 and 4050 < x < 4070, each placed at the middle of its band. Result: -2.6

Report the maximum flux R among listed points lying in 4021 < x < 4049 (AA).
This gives 11.12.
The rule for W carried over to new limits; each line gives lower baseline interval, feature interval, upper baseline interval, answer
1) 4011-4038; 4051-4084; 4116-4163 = 1.8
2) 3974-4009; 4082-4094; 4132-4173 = 0.9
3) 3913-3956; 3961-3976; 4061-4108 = 4.9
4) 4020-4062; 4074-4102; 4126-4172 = 4.5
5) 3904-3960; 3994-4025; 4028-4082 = -4.2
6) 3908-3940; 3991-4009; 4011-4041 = -0.5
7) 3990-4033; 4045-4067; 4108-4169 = -0.8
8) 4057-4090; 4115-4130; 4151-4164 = 1.3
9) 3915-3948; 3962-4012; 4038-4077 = 0.0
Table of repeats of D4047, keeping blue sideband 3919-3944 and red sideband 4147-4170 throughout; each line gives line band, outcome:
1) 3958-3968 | 1.89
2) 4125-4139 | -0.38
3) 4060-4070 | -2.09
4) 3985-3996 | -3.96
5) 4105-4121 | 0.94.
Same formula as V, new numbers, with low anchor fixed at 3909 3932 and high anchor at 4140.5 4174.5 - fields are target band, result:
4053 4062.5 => -1.47 AA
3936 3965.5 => 2.82 AA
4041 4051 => -2.90 AA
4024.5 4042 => -4.23 AA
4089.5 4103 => 1.90 AA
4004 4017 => -2.89 AA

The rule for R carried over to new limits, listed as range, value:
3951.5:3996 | 9.499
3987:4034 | 11.02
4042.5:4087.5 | 11.44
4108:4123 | 9.755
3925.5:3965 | 8.818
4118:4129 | 9.606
